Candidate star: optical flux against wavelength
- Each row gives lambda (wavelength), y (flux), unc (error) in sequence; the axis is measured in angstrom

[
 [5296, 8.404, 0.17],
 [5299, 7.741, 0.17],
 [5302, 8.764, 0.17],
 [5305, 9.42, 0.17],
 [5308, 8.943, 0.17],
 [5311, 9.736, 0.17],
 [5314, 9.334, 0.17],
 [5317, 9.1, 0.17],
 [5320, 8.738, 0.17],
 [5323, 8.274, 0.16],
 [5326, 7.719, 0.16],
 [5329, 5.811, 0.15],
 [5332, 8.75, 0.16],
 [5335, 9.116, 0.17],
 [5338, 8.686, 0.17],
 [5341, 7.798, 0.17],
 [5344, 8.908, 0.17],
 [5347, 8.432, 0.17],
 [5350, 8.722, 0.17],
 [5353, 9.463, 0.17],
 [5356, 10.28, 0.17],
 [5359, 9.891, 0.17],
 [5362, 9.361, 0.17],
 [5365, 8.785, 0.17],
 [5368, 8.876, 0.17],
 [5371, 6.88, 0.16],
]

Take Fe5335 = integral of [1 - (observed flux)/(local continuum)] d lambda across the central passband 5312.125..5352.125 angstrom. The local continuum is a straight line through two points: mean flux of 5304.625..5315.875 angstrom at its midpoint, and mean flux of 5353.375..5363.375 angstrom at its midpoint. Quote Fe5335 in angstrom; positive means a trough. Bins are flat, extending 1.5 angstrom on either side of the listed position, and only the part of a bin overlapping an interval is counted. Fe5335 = 4.6 angstrom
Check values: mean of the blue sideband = 9.34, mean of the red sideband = 9.81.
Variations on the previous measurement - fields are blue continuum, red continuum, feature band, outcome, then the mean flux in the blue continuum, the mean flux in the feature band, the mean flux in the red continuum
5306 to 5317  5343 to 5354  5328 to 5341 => 1.3 angstrom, 9.31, 8.14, 8.85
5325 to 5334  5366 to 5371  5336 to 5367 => -4.3 angstrom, 7.5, 9.03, 8.27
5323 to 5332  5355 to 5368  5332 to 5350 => -1.0 angstrom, 7.35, 8.61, 9.47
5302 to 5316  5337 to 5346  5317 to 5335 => 1.6 angstrom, 9.29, 8.07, 8.45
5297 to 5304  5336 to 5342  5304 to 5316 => -1.4 angstrom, 8.35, 9.34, 8.35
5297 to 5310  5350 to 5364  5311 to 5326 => 0.2 angstrom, 8.74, 8.83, 9.6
